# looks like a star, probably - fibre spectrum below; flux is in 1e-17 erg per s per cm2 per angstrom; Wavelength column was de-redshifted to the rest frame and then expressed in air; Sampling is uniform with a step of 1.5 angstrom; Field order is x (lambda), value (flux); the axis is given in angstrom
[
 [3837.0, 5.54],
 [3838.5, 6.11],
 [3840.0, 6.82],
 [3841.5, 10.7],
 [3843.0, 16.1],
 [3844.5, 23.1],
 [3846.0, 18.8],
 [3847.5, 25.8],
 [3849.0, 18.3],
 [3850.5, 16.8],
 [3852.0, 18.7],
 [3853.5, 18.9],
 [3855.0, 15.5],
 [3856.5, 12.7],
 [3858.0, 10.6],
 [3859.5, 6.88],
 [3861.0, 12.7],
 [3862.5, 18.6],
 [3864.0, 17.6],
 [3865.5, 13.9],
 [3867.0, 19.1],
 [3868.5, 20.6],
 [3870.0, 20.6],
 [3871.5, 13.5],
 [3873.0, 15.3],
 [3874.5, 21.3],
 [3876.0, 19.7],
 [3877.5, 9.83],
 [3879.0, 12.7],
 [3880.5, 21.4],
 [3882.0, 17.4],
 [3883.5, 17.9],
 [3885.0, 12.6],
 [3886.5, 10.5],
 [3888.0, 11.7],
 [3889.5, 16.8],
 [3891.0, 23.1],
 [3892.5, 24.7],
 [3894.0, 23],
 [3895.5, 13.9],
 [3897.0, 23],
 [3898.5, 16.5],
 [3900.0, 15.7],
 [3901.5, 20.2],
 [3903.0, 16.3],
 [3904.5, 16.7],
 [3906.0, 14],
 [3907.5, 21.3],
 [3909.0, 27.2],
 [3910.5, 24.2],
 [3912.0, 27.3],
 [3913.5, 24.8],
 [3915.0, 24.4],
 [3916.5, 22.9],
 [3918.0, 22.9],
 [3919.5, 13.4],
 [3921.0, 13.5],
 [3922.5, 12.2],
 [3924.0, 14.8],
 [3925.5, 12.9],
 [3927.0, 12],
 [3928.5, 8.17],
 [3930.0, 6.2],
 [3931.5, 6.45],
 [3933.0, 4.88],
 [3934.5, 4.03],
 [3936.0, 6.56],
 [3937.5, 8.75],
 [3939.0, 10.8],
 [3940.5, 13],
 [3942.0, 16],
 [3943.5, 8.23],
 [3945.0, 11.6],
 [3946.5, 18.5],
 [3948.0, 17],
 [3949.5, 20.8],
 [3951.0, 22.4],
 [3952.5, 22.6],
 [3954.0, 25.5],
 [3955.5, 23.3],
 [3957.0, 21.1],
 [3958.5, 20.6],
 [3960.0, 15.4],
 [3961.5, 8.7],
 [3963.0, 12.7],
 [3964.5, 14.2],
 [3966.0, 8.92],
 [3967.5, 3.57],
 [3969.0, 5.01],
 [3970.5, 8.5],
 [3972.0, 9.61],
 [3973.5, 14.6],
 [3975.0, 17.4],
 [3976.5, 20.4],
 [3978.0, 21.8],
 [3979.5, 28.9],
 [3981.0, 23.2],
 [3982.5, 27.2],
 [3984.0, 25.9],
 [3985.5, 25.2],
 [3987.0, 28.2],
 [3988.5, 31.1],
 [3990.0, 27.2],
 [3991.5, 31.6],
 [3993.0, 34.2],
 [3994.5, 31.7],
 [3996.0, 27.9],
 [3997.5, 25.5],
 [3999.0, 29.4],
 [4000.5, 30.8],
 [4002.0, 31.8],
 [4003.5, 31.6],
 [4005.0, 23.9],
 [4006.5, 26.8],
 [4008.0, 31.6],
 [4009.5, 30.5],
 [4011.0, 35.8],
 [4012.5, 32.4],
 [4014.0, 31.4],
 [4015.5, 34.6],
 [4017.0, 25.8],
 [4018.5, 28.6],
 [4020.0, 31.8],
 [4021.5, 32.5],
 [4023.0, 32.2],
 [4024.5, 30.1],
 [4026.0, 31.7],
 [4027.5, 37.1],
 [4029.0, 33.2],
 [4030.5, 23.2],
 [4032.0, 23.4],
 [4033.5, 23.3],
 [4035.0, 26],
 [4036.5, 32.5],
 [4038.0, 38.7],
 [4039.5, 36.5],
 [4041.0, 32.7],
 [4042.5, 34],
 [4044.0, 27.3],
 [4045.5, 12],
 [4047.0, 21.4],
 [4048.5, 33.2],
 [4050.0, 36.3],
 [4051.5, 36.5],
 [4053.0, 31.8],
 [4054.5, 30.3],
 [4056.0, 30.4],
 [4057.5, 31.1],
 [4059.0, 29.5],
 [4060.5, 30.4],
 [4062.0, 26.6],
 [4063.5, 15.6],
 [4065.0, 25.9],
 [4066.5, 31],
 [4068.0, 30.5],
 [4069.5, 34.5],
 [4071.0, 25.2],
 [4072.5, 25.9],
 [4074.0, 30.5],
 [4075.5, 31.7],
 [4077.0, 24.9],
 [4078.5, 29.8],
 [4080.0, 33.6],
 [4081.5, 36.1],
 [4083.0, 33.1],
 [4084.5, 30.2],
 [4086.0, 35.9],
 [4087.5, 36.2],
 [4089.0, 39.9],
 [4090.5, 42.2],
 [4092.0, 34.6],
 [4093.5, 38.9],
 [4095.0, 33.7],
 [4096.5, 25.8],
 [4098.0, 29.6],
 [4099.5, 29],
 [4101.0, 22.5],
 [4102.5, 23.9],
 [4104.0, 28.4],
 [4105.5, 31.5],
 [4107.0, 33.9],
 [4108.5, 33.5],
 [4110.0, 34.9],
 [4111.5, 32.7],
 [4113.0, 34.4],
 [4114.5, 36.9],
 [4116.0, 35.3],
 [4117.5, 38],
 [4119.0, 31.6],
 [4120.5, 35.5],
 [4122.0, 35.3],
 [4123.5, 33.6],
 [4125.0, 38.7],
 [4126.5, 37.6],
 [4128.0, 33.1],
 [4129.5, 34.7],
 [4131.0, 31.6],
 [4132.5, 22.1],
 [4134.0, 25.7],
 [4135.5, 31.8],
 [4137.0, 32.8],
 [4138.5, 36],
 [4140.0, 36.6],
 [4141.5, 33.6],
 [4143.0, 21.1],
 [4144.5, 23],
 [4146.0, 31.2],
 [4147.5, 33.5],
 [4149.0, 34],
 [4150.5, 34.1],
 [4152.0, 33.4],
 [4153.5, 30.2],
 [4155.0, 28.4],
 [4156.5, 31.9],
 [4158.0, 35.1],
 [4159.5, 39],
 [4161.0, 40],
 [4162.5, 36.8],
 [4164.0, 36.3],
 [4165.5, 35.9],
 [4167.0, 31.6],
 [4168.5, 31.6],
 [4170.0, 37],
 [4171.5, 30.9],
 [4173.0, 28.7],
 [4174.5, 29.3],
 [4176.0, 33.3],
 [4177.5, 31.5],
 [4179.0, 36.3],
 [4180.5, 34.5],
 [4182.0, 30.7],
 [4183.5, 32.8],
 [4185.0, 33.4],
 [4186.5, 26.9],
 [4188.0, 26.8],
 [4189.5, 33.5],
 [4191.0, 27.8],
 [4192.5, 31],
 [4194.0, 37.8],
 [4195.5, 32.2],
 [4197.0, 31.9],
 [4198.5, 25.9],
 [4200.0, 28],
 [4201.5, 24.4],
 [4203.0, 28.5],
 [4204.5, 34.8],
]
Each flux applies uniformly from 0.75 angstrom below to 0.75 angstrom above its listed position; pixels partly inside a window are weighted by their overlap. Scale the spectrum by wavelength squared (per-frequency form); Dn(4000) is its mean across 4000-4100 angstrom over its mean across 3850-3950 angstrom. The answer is 2.09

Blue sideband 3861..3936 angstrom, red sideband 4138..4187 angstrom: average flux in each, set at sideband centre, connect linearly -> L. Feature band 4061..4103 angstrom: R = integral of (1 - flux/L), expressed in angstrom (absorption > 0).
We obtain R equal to -4.3 angstrom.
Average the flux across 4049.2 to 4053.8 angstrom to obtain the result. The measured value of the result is 34.8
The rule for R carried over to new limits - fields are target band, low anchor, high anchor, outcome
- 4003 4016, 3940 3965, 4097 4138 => -4.9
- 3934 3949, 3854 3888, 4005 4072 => 6.9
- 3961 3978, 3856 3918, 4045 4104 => 8.5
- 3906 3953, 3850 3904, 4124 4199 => 9.6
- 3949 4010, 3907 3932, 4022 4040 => 5.8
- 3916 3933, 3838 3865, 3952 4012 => 5.9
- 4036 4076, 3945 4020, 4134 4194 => -4.0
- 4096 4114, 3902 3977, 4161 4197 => -1.9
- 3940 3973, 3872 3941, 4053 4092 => 8.8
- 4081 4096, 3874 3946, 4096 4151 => -3.4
